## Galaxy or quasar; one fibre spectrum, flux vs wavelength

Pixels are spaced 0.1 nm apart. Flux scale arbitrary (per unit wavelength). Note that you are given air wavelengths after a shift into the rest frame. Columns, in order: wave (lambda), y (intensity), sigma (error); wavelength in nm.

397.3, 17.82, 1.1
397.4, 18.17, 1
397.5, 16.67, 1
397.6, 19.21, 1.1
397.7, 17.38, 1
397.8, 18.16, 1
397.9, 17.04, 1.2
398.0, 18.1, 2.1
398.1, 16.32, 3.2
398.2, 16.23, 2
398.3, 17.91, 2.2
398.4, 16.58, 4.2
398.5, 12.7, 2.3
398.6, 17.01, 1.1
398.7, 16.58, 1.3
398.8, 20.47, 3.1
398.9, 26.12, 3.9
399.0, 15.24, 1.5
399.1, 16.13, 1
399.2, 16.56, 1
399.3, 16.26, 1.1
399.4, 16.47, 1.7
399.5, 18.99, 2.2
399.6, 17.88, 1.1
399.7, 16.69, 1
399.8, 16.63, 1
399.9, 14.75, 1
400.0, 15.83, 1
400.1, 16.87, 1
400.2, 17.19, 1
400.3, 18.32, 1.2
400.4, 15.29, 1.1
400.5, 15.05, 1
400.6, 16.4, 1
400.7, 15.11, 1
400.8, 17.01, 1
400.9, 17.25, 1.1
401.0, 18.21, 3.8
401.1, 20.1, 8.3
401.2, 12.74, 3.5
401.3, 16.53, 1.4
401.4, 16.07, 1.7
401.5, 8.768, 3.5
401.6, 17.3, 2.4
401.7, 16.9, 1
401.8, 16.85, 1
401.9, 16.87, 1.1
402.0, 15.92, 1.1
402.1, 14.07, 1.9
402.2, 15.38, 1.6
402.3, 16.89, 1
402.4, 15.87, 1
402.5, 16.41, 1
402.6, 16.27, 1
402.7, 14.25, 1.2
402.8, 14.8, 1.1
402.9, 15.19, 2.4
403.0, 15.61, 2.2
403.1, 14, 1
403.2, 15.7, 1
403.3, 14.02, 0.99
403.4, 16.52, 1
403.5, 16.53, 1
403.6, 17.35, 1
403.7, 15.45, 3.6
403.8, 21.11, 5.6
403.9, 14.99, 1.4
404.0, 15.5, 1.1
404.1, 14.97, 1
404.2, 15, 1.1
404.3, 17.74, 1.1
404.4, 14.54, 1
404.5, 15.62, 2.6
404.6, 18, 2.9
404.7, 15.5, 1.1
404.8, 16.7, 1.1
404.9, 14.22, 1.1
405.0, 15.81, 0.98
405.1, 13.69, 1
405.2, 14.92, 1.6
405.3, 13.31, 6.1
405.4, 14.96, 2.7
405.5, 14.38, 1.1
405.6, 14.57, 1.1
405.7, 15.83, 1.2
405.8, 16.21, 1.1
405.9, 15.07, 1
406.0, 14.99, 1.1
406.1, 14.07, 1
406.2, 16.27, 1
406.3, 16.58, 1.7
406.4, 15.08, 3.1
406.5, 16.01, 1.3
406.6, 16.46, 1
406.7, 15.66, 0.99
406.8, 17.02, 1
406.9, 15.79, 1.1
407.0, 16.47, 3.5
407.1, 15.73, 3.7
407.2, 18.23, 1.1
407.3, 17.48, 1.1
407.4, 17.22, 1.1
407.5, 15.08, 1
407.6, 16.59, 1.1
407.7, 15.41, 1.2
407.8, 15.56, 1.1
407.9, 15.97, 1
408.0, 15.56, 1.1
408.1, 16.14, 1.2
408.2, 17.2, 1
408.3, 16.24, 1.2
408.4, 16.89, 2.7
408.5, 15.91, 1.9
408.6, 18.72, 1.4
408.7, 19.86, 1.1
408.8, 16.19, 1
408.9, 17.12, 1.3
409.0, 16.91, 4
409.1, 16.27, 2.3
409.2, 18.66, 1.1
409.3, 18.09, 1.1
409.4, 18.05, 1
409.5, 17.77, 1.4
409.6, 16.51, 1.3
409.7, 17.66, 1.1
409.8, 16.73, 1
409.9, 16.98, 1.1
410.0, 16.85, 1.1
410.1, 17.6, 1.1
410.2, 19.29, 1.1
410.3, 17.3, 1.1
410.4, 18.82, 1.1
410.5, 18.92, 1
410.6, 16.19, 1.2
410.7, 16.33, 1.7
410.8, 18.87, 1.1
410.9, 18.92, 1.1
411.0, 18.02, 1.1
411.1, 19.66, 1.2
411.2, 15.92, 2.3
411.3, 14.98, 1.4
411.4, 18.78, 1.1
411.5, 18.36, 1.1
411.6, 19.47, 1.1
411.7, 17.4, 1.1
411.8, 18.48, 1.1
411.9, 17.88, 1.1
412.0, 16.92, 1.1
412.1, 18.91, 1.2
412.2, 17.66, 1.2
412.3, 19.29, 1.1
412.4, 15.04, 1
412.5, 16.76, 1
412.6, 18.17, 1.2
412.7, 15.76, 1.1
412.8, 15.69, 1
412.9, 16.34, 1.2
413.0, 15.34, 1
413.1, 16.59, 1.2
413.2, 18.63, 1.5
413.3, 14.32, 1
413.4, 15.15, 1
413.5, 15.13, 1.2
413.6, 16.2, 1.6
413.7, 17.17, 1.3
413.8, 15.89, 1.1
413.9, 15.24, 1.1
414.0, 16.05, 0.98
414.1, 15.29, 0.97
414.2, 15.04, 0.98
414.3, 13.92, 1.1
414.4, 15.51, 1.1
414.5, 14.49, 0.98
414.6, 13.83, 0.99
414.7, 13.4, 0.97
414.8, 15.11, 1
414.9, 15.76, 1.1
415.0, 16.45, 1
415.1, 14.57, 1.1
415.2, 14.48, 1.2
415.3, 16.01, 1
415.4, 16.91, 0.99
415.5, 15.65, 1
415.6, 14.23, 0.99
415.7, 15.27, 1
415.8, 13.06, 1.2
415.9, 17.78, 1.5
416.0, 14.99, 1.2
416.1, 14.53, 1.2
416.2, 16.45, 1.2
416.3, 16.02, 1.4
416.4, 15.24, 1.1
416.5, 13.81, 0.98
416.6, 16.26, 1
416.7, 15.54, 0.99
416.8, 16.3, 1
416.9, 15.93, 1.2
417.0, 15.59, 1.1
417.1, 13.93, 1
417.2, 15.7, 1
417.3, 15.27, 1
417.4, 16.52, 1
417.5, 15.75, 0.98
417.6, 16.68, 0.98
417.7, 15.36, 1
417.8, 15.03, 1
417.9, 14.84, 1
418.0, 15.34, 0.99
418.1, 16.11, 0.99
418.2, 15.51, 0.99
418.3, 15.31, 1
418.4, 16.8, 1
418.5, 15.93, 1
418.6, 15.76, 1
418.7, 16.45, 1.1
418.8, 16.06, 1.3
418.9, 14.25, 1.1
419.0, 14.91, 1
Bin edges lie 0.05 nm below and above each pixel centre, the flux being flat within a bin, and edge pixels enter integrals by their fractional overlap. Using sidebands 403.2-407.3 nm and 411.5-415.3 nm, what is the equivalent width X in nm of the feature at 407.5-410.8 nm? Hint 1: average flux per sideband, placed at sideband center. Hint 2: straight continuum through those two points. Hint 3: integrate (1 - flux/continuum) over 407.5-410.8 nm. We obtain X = -0.24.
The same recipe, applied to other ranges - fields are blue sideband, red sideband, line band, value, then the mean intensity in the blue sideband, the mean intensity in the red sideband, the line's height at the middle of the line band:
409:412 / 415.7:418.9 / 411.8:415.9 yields 0.196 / 17.7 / 15.6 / 16.7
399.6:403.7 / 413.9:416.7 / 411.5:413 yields -0.196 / 16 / 15.2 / 15.4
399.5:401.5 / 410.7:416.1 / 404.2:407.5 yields 0.125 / 16.4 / 16.3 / 16.4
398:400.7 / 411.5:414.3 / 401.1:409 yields 0.433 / 16.9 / 16.6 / 16.8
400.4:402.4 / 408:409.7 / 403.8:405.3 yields 0.079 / 15.9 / 17.2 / 16.5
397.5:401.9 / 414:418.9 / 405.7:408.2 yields 0.025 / 16.8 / 15.4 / 16.2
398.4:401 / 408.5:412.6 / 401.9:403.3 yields 0.140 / 16.9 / 17.7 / 17.1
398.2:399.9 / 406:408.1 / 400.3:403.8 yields 0.194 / 17.3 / 16.1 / 16.8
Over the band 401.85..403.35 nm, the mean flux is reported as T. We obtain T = 15.4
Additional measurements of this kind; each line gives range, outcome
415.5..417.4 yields 15.4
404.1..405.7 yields 15.3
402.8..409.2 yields 16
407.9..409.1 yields 16.9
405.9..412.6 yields 17.1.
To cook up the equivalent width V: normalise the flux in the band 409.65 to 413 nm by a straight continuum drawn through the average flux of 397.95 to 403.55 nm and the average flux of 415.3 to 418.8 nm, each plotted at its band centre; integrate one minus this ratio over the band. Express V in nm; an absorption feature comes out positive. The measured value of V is -0.35 nm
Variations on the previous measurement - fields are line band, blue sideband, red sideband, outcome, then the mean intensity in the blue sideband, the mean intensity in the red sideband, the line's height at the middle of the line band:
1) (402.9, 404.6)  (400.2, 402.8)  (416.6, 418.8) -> 0.00 nm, 16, 15.7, 16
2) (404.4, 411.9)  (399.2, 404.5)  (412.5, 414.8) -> -0.40 nm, 16.1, 15.6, 15.8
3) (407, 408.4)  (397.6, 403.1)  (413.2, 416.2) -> -0.04 nm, 16.5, 15.3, 15.9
